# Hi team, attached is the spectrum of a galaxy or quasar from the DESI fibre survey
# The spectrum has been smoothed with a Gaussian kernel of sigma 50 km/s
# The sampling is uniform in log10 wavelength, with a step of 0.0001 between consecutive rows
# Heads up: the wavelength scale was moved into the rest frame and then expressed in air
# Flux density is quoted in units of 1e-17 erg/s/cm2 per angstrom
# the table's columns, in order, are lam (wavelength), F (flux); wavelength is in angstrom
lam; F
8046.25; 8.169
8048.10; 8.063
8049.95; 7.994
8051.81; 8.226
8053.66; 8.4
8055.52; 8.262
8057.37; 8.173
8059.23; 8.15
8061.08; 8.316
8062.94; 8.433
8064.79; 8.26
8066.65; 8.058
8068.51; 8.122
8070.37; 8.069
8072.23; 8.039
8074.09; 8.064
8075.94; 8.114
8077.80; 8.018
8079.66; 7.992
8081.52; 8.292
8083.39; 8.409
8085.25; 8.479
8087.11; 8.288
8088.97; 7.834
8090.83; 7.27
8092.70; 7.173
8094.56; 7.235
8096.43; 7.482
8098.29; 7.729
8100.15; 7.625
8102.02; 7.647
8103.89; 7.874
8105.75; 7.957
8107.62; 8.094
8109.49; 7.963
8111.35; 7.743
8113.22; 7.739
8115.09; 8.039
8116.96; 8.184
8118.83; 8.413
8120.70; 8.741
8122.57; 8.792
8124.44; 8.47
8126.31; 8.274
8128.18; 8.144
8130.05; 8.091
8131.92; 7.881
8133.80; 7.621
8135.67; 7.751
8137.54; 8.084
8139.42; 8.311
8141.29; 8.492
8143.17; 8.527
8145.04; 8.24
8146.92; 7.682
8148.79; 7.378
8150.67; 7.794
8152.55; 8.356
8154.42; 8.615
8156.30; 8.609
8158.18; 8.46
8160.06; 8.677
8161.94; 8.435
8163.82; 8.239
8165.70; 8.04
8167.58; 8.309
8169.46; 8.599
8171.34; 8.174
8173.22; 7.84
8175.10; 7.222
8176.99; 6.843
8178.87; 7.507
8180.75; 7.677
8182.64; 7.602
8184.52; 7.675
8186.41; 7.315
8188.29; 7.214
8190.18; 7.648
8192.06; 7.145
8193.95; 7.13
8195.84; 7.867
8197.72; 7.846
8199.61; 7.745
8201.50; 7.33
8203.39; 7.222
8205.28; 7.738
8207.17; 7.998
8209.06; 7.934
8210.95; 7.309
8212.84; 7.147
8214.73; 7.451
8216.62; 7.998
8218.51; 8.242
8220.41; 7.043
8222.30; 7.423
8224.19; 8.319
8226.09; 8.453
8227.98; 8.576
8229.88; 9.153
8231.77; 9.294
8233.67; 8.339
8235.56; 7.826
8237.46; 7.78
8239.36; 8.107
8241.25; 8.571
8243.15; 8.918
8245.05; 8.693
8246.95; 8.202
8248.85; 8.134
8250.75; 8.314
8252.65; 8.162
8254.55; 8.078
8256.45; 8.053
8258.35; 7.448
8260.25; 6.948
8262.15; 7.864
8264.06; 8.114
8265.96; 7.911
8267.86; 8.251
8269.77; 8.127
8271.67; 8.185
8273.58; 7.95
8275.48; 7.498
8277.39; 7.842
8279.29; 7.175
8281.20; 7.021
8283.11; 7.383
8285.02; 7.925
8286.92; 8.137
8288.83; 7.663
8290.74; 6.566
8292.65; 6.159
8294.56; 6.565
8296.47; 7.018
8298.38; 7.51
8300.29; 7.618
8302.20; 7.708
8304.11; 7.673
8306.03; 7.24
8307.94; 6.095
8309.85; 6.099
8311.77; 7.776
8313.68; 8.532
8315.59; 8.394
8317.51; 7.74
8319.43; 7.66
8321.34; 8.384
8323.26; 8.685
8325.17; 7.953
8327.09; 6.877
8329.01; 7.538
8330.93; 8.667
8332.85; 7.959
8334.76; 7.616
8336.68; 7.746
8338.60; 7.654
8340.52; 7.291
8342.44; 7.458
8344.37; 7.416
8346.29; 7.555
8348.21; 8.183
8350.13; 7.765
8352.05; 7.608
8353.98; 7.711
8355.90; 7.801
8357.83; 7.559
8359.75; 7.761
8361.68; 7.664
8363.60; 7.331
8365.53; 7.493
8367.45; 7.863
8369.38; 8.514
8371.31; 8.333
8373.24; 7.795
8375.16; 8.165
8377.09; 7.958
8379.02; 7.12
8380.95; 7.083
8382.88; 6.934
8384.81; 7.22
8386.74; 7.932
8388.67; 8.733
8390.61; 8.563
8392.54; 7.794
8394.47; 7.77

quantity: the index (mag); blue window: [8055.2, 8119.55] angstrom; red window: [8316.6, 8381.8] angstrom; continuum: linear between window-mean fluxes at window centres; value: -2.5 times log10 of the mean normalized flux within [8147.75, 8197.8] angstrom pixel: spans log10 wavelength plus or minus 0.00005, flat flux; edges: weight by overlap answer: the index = 0.01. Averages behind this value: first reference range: 7.98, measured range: 7.86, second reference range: 7.76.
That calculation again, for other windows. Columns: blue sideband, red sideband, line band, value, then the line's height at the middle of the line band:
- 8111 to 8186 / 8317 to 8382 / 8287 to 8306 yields 0.09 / 7.84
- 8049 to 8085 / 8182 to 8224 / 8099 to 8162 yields -0.03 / 7.89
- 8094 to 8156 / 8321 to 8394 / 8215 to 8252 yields -0.05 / 7.92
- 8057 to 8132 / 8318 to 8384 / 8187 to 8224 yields 0.05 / 7.91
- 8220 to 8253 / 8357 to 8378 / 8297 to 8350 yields 0.05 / 8.02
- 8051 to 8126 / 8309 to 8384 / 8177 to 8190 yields 0.07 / 7.94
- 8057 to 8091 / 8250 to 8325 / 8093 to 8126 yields 0.01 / 8.06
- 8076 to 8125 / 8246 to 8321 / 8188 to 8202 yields 0.04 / 7.79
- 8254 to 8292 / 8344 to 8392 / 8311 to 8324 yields -0.06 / 7.73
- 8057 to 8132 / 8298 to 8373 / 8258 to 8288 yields 0.01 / 7.79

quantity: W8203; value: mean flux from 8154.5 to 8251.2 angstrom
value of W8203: 7.95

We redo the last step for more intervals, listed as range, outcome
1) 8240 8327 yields 7.72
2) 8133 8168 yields 8.19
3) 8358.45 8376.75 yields 7.88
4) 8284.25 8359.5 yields 7.58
